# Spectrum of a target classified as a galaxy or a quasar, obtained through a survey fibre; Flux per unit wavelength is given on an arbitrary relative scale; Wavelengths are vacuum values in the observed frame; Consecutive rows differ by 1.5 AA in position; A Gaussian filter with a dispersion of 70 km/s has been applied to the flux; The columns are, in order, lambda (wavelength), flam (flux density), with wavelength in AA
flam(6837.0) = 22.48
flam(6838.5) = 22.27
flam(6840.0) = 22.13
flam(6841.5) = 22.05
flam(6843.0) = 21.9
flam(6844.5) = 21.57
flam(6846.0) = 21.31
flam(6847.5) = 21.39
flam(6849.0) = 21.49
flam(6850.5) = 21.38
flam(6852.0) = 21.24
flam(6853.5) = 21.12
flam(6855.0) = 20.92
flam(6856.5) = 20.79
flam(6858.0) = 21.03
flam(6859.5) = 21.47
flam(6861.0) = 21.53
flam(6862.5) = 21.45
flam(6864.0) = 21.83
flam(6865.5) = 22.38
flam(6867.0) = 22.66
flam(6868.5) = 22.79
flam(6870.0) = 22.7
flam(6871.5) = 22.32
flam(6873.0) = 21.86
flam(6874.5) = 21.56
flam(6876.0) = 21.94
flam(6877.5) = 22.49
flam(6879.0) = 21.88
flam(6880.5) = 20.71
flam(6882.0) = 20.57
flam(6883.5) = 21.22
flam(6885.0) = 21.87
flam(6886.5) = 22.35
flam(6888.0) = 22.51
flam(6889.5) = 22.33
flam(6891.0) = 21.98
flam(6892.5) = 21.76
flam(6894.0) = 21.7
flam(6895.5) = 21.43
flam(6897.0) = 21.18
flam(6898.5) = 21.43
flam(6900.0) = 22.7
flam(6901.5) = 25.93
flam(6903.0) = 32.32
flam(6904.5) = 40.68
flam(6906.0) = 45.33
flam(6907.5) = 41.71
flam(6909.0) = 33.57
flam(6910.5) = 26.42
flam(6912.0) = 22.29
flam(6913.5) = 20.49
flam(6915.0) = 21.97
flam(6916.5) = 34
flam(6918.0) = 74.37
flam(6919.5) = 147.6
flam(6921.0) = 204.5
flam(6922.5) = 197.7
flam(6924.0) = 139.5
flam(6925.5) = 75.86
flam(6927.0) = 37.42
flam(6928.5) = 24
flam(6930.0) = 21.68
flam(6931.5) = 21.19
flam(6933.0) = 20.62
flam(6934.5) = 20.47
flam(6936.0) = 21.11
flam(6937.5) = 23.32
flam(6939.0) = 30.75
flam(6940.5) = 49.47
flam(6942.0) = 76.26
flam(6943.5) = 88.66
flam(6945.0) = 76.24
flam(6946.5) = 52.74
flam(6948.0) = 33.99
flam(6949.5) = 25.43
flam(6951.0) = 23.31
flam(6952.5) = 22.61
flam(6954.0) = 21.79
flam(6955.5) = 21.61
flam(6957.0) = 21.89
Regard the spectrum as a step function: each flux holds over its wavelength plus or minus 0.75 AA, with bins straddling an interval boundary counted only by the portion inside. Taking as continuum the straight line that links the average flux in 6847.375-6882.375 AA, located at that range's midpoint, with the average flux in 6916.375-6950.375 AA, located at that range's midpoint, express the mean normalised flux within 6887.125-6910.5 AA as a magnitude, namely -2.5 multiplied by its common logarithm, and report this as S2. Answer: 0.50 mag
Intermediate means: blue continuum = 21.7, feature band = 27.7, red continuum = 65.5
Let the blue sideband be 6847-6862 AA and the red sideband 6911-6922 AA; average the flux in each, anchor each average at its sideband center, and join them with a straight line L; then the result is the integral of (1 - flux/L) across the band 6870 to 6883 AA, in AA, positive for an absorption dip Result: 6.0 AA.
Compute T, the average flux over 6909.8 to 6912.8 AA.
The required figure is 24.3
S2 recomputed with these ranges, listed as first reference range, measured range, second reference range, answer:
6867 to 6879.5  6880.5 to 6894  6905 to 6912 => 0.25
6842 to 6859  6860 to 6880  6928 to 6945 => 0.14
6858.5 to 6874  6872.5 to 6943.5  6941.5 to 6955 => -0.18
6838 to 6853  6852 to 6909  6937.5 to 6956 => 0.21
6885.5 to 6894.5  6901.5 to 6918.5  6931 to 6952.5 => -0.20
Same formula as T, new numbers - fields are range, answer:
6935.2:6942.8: 40.4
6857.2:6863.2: 21.4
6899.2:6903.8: 27.1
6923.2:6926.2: 110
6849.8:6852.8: 21.3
